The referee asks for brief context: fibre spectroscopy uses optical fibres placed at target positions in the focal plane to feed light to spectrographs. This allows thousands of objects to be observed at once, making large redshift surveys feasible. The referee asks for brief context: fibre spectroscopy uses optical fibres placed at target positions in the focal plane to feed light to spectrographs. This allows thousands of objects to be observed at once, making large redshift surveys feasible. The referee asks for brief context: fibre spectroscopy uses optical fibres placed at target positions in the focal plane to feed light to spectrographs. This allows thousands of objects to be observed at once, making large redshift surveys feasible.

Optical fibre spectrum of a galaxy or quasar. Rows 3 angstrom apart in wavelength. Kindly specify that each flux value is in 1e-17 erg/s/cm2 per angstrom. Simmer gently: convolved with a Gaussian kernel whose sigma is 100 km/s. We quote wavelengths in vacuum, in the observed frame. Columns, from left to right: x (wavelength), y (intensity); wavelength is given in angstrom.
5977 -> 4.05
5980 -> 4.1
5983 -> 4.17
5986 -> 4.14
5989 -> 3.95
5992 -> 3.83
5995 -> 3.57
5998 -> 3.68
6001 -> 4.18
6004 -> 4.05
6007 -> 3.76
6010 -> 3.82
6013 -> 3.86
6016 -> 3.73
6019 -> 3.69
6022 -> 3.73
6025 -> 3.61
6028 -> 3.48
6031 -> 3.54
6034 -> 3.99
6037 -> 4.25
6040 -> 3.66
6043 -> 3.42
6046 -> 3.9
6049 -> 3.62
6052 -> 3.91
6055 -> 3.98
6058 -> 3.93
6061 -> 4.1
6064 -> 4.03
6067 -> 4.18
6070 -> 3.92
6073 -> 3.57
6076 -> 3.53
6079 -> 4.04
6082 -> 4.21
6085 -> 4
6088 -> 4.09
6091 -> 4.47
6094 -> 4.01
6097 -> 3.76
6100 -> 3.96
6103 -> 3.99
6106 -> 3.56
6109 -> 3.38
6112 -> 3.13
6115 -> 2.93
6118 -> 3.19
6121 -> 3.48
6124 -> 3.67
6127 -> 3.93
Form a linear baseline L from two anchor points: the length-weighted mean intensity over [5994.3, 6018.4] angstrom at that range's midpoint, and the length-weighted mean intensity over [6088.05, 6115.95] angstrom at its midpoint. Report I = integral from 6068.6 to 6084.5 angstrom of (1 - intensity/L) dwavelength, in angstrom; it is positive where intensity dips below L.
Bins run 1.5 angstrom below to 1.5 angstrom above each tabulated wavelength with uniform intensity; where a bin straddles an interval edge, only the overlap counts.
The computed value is -0.5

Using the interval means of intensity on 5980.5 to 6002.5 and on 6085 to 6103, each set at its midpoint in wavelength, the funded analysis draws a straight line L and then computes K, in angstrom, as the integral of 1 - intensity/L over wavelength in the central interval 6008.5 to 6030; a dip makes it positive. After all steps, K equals 1.5 angstrom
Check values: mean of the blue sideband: 3.94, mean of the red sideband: 4.05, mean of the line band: 3.7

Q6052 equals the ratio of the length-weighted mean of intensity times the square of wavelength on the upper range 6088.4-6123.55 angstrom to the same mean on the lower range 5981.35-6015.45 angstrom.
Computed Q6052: 0.97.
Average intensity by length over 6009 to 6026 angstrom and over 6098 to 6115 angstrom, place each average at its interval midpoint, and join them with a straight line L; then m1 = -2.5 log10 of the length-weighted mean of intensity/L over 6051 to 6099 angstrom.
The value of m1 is -0.10 mag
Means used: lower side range 3.74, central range 3.98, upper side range 3.55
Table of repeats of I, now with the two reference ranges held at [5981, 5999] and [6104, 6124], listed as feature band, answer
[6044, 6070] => -2.57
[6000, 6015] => -0.39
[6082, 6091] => -1.80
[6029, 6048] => -0.54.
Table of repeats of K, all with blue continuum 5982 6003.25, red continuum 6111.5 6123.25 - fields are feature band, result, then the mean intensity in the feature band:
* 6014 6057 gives -0.8 angstrom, 3.75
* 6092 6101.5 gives -1.7 angstrom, 3.94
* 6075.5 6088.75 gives -2.3 angstrom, 4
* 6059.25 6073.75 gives -1.9 angstrom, 3.98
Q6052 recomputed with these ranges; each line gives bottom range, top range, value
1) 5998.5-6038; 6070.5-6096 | 1.07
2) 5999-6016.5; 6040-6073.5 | 1.01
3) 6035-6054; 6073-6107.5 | 1.05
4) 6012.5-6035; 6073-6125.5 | 1.03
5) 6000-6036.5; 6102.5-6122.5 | 0.91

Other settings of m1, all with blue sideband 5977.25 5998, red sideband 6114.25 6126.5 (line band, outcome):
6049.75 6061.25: -0.081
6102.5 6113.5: -0.009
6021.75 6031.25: 0.060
